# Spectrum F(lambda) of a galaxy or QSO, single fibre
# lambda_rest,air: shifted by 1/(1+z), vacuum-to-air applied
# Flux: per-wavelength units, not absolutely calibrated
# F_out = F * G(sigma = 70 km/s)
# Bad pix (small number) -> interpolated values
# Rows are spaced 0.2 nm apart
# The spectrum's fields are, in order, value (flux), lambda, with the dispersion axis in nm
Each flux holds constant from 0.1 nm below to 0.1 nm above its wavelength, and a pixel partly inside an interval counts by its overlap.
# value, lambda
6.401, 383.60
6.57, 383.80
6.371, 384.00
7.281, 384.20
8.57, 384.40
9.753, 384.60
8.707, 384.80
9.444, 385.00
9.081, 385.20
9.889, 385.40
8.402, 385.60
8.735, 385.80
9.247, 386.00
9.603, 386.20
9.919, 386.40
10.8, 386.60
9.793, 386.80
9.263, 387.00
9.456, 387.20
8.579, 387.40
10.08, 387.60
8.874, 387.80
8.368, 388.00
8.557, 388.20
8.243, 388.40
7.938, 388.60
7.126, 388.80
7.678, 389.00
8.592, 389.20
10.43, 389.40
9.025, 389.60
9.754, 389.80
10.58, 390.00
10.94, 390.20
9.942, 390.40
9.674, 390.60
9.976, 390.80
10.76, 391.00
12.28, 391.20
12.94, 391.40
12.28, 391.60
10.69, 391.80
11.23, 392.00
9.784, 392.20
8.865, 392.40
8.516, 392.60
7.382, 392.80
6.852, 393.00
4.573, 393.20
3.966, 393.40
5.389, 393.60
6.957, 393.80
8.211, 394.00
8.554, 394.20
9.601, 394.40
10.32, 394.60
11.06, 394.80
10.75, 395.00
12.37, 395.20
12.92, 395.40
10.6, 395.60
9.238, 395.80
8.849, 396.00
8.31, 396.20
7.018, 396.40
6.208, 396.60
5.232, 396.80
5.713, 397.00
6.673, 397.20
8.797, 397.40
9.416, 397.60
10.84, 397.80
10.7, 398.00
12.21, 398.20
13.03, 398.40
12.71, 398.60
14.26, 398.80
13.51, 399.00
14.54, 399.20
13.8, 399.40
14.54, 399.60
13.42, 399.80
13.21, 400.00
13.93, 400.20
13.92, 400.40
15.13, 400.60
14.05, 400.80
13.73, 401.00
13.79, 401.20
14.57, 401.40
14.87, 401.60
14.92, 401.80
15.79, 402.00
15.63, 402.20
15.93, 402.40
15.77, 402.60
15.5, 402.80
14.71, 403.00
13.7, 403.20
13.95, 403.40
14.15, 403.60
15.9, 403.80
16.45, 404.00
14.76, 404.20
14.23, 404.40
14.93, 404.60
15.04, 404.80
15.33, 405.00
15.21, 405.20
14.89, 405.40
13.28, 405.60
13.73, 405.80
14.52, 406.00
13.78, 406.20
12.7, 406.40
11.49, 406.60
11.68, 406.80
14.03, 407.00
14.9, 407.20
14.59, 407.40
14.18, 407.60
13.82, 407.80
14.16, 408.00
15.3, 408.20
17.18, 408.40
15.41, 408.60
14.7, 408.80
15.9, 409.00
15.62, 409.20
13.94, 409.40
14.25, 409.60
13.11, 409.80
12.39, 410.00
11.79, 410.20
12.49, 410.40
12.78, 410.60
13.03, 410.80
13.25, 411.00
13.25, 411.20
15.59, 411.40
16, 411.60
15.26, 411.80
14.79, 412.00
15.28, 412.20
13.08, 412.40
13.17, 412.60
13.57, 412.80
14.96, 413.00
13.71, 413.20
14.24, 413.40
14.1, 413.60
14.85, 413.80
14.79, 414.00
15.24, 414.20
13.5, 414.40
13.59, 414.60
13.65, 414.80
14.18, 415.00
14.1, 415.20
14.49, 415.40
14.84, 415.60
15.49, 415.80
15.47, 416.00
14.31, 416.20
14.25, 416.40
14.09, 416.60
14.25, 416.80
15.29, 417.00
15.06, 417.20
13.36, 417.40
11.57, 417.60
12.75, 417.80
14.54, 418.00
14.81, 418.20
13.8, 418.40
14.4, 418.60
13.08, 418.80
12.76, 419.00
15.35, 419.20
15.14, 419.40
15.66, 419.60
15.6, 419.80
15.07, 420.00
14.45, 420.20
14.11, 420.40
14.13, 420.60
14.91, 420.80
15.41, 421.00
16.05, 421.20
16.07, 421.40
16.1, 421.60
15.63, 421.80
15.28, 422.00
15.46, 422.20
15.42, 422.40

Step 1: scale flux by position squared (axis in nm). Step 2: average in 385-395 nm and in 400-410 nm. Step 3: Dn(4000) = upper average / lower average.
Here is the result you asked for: 1.71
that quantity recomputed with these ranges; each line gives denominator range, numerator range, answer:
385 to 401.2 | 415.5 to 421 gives 1.63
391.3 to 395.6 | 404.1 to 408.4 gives 1.64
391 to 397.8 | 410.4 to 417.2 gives 1.77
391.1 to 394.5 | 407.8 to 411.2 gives 1.75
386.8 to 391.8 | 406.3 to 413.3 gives 1.61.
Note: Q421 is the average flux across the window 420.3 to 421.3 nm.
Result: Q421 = 14.9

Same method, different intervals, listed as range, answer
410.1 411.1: 12.7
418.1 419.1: 13.8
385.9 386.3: 9.43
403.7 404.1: 16.2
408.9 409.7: 14.9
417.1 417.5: 14.2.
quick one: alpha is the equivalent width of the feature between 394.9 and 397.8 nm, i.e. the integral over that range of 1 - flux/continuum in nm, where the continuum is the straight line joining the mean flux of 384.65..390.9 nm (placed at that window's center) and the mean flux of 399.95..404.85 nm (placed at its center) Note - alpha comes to 0.85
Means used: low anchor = 9.25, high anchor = 14.8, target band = 8.79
